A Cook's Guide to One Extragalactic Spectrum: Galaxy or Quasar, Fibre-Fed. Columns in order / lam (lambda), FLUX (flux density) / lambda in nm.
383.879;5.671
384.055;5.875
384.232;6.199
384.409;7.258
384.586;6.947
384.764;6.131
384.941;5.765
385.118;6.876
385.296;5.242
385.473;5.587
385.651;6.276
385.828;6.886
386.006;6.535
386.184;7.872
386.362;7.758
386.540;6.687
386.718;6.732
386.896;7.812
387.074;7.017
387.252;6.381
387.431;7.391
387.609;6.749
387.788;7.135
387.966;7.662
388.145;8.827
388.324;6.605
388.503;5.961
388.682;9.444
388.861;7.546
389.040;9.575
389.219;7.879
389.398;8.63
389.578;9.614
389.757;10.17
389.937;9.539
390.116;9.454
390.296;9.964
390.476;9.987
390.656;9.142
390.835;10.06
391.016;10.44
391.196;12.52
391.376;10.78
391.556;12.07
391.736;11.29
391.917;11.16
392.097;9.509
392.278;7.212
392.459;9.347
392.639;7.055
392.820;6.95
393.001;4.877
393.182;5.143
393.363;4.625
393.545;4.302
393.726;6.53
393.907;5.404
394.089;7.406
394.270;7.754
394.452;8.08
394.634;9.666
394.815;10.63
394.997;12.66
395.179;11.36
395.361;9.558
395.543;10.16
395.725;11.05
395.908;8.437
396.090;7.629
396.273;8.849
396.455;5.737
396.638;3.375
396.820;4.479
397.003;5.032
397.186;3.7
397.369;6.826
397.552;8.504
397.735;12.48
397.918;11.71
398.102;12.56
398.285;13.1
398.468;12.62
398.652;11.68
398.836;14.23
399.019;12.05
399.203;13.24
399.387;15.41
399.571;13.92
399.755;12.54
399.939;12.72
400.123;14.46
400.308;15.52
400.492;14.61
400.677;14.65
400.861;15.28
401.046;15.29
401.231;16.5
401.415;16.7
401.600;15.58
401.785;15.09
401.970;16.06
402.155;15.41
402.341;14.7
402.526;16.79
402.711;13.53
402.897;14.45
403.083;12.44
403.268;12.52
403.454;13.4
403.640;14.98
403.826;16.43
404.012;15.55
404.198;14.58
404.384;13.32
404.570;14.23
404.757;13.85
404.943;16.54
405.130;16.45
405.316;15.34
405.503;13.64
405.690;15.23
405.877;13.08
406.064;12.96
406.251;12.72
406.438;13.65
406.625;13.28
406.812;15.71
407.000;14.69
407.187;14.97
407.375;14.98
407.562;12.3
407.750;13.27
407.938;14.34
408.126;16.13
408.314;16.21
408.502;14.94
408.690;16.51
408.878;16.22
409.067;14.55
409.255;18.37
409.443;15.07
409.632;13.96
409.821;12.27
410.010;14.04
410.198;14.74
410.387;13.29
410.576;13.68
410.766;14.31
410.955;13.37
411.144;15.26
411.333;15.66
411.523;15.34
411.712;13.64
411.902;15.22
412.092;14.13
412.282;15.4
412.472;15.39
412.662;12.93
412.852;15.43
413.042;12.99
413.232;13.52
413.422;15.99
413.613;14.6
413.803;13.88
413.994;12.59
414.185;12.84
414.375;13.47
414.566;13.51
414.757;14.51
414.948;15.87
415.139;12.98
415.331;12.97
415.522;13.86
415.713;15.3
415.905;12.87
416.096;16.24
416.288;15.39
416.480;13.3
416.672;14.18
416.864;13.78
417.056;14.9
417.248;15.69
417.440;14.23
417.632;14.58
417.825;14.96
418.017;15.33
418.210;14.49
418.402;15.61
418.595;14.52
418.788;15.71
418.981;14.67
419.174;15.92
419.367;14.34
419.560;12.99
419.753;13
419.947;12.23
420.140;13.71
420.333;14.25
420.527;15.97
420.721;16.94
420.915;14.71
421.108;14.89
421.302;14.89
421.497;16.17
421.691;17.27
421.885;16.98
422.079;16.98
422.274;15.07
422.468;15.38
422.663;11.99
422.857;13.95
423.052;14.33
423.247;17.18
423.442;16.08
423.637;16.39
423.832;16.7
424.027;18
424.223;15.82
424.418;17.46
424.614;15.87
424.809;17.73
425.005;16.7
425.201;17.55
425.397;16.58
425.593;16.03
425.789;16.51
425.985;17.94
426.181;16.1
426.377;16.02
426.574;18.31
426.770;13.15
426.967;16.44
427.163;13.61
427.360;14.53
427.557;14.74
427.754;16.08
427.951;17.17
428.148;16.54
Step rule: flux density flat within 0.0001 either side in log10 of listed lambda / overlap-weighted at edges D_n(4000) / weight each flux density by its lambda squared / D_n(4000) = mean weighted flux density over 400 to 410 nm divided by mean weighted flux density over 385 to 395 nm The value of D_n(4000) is 2.0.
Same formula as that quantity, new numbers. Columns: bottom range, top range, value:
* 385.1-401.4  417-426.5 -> 1.91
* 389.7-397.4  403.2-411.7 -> 1.87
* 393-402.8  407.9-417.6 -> 1.41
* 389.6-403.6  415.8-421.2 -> 1.50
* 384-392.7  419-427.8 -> 2.27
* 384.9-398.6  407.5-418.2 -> 1.94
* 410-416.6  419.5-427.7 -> 1.16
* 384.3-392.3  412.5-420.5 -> 1.99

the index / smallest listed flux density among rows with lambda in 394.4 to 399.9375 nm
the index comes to 3.375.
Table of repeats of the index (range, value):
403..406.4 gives 12.44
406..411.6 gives 12.27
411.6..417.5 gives 12.59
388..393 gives 5.961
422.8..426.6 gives 13.95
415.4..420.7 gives 12.23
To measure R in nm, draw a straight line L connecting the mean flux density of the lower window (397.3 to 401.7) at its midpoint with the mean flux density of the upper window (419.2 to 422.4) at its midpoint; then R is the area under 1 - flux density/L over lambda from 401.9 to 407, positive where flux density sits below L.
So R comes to -0.235 nm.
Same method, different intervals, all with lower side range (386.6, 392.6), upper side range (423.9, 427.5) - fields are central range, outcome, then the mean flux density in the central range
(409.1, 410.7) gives -0.17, 14.4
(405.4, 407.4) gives -0.28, 14.1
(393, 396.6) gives 0.71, 8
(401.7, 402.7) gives -0.35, 15.4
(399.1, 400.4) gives -0.35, 14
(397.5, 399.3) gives -0.27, 12.3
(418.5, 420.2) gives 0.10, 14.1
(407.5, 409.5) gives -0.40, 15.3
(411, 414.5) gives -0.17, 14.3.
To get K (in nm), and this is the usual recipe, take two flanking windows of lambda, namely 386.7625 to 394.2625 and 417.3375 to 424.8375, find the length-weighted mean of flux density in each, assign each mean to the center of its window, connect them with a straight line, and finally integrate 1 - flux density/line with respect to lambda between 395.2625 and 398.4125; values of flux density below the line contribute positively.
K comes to 0.404 nm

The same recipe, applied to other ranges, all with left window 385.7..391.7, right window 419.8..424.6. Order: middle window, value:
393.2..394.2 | 0.41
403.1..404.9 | -0.39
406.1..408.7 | -0.42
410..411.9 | -0.17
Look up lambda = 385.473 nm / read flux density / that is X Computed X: 5.587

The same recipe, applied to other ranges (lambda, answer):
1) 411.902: 15.22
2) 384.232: 6.199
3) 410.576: 13.68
